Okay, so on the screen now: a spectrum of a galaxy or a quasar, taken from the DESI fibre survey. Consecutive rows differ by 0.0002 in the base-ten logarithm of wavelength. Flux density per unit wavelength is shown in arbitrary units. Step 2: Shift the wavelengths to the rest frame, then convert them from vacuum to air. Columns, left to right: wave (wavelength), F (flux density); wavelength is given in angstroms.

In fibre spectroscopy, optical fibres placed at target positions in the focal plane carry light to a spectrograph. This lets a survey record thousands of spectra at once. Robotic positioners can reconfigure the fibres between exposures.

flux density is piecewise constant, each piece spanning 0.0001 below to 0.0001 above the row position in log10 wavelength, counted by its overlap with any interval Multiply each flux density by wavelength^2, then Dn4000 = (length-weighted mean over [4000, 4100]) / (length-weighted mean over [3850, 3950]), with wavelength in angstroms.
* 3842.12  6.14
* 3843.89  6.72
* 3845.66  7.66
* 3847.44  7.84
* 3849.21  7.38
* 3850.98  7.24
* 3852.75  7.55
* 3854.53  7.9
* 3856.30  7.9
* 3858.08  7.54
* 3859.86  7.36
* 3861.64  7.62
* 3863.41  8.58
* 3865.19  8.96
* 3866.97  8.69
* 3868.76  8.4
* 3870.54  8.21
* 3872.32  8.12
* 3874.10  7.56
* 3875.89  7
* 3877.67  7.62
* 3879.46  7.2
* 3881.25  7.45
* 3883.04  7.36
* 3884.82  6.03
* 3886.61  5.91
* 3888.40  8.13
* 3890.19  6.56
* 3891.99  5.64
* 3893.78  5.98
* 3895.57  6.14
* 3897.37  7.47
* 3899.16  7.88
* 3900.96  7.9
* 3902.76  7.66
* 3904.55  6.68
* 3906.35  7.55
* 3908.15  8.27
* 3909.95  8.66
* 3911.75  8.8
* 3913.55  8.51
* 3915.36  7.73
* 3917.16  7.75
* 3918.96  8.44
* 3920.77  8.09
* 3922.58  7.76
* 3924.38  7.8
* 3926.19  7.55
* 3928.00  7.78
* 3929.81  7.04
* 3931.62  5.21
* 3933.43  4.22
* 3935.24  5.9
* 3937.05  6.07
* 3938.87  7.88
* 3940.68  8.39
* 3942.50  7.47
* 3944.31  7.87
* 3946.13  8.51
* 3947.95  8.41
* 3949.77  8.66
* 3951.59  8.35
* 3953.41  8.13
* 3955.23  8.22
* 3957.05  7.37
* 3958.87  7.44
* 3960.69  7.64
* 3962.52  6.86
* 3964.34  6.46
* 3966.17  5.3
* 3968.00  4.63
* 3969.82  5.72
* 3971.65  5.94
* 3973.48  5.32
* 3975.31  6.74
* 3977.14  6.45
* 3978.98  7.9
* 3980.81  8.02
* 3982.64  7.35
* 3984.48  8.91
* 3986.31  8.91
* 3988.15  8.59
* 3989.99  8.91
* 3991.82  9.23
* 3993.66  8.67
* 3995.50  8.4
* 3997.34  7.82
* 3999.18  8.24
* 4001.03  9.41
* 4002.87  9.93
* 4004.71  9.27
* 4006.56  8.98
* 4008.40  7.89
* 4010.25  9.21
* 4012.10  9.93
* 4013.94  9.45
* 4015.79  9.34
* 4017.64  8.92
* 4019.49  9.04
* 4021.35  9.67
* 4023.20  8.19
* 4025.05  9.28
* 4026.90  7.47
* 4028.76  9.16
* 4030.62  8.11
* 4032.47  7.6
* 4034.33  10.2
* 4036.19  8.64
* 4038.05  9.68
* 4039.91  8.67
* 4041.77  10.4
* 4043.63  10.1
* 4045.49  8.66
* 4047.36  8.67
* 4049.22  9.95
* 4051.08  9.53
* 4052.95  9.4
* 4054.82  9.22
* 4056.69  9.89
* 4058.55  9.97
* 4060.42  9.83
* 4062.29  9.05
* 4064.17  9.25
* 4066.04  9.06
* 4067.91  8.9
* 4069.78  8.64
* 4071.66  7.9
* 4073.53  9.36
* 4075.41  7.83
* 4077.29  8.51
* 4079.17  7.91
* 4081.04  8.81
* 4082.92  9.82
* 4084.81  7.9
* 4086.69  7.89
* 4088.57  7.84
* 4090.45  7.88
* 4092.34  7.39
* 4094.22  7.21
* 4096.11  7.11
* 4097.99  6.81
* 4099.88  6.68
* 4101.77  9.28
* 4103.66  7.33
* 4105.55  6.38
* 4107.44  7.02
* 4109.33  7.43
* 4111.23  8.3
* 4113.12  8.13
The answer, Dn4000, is 1.3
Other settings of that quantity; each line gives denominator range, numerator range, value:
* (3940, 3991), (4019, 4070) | 1.28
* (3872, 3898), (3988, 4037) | 1.37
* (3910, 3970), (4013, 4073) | 1.30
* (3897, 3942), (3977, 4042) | 1.23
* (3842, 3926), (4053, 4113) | 1.21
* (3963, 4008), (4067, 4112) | 1.08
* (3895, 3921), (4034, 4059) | 1.29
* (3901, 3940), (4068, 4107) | 1.16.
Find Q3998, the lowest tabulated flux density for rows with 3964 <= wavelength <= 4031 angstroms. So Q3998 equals 4.63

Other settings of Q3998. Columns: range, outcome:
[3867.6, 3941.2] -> 4.22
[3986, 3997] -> 8.4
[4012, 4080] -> 7.47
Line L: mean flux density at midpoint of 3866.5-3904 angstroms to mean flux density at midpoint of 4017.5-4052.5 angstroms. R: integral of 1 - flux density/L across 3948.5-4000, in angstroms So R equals 5.1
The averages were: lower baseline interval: 7.26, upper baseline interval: 9.06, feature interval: 7.51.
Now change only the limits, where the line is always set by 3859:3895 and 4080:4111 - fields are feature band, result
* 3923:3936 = 1.60 angstroms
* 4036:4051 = -3.49 angstroms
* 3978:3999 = -2.41 angstroms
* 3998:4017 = -3.93 angstroms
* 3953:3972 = 2.10 angstroms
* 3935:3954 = -0.89 angstroms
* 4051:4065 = -3.44 angstroms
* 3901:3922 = -1.56 angstroms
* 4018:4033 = -1.99 angstroms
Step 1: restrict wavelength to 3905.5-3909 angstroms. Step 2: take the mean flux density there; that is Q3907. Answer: 7.91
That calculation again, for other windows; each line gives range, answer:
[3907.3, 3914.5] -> 8.55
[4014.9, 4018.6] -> 9.13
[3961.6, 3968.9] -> 5.81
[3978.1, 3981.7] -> 7.97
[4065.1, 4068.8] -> 8.99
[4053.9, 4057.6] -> 9.55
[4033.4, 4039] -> 9.5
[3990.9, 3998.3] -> 8.54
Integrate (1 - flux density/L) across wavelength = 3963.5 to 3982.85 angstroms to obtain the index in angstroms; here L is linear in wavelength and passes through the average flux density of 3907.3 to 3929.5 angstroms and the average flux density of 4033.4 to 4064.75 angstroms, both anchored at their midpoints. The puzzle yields 5.3 angstroms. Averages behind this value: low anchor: 8.06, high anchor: 9.48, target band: 6.31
